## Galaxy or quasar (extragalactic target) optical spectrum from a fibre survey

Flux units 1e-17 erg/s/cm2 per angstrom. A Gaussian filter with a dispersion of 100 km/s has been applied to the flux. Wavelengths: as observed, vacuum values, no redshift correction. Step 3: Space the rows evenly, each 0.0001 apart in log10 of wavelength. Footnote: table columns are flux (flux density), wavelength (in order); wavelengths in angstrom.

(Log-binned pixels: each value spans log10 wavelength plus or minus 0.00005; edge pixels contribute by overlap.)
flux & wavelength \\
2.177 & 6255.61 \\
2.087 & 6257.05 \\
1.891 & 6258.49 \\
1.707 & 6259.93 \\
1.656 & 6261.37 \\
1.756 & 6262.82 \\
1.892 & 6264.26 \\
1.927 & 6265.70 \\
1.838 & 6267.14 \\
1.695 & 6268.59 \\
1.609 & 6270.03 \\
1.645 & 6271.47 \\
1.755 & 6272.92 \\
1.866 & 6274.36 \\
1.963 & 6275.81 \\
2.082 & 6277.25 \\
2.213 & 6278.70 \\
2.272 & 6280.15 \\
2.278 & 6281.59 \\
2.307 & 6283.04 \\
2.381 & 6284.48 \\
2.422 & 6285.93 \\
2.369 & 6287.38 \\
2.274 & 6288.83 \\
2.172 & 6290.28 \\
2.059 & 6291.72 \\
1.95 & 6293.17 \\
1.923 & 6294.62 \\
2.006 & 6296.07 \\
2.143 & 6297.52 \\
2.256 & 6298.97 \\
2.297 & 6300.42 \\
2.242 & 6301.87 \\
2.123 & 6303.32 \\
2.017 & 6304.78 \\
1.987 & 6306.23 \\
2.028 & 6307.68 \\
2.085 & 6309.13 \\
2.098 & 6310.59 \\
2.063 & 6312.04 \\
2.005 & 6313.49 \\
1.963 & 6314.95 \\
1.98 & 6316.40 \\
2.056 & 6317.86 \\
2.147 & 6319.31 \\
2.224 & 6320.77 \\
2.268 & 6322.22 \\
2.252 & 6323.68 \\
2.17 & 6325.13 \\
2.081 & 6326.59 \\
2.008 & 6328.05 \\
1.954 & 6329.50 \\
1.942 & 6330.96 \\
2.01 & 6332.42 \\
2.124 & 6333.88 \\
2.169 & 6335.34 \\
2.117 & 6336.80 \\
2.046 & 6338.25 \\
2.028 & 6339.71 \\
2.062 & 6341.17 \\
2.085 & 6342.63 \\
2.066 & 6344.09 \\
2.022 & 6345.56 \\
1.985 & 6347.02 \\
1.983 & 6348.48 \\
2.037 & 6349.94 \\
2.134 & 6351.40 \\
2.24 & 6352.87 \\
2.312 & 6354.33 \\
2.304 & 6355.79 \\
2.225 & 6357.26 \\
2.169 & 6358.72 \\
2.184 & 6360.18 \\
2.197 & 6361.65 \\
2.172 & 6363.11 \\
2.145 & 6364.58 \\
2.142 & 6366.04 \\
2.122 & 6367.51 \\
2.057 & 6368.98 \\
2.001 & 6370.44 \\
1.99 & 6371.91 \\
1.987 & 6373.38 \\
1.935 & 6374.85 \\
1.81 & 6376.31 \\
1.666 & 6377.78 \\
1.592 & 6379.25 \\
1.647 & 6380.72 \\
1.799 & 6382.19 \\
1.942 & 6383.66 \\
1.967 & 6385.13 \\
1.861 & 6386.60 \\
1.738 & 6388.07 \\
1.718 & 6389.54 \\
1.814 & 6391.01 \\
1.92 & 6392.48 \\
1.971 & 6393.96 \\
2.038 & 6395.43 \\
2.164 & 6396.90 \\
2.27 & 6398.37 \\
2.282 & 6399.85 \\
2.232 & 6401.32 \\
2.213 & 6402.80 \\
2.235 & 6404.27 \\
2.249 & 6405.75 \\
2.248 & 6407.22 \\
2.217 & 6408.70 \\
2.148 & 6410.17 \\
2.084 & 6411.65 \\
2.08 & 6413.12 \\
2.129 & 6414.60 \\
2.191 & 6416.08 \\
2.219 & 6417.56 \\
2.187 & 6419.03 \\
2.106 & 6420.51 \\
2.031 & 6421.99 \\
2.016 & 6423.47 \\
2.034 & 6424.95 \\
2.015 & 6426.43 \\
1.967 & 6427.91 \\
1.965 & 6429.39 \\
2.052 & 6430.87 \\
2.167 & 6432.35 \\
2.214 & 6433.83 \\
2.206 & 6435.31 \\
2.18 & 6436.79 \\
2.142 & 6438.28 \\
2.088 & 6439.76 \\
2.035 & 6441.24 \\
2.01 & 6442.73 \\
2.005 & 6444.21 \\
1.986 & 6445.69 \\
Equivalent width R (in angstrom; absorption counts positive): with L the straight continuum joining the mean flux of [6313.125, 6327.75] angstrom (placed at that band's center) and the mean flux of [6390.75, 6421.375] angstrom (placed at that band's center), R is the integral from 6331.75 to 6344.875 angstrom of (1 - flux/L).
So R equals 0.3 angstrom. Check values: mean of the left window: 2.11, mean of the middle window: 2.08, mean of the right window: 2.15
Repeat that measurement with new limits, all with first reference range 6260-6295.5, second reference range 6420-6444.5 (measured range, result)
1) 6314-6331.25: -0.5 angstrom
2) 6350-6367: -1.3 angstrom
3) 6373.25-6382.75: 1.3 angstrom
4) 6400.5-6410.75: -0.8 angstrom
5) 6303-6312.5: -0.2 angstrom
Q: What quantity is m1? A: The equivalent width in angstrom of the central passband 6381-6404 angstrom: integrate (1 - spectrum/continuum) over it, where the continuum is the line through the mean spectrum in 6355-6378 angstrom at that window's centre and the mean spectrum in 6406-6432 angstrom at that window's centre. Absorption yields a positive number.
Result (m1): 1.1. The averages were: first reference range 2.08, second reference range 2.1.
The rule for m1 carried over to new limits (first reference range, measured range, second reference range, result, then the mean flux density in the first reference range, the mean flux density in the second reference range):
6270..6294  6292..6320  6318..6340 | 0.5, 2.11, 2.1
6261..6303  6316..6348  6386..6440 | -0.3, 2.05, 2.09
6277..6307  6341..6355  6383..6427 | 0.2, 2.18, 2.08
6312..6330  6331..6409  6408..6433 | 1.7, 2.09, 2.09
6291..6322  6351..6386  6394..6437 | 1.4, 2.08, 2.14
